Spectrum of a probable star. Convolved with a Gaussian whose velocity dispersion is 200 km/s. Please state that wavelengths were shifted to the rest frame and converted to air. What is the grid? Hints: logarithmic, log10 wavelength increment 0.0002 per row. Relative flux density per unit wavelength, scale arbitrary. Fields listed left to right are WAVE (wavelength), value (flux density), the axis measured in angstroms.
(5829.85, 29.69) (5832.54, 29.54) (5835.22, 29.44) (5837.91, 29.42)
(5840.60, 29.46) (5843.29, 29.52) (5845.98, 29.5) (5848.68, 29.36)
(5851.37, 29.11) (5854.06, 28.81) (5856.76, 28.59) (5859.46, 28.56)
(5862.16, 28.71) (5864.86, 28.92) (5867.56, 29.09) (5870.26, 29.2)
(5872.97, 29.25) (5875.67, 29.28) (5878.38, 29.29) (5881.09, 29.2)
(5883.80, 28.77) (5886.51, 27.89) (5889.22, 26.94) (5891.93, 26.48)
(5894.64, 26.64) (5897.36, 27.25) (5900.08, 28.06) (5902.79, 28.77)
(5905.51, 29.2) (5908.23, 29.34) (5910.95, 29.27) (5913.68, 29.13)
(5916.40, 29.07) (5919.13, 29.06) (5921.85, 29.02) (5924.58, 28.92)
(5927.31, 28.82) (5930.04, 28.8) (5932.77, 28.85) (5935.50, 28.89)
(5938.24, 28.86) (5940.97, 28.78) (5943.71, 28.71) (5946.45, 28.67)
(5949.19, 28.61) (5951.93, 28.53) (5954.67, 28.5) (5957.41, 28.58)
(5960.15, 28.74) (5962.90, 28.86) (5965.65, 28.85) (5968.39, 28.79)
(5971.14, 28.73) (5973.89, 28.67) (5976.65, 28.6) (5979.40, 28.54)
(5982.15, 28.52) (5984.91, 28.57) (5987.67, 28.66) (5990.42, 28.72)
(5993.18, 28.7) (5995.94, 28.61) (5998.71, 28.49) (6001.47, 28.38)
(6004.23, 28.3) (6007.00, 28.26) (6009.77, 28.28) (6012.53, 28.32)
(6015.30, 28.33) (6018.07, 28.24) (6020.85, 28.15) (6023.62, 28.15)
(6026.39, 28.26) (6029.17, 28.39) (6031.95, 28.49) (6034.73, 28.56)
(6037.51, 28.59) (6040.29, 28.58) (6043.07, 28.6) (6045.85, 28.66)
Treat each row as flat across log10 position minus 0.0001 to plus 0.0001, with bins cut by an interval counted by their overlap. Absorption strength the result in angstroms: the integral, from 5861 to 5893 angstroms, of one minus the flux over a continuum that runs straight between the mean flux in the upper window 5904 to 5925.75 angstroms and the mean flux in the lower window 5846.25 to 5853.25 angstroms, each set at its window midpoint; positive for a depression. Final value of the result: 0.65 angstroms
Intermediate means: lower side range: 29.3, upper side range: 29.1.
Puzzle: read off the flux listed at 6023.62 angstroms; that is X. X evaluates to 28.15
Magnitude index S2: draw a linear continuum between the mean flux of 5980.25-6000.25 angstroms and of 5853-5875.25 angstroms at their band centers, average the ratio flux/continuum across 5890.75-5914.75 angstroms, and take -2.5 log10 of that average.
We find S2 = 0.02 mag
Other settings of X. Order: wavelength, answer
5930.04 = 28.8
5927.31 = 28.82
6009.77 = 28.28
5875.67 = 29.28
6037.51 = 28.59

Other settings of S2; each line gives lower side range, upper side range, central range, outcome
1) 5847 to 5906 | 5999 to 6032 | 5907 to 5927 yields -0.024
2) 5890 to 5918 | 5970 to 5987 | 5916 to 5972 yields -0.013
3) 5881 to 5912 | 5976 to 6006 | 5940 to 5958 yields -0.010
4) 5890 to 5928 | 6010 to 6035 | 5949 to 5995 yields -0.011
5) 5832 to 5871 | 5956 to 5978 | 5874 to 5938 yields 0.014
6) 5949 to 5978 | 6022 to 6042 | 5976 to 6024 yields 0.004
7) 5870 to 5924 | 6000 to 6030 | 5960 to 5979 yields -0.013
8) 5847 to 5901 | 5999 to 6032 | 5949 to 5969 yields -0.013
